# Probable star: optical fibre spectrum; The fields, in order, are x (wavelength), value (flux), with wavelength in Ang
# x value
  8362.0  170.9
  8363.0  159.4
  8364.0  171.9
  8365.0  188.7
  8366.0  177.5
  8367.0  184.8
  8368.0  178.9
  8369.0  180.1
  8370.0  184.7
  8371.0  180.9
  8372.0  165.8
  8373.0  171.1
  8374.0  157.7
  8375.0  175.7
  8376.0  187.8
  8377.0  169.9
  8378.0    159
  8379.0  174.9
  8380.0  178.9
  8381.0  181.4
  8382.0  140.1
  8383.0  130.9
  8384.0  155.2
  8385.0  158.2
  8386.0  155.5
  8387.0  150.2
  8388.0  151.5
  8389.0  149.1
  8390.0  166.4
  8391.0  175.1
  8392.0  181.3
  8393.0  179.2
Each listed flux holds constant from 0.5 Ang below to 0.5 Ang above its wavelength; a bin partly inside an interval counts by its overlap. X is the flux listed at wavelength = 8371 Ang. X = 180.9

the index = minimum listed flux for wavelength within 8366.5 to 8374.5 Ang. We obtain 157.7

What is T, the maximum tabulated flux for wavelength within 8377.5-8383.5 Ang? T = 181.4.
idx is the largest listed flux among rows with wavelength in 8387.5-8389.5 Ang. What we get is 151.5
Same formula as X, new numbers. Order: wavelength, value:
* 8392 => 181.3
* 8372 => 165.8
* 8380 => 178.9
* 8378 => 159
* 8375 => 175.7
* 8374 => 157.7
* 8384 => 155.2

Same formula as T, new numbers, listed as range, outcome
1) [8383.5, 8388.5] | 158.2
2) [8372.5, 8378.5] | 187.8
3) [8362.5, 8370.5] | 188.7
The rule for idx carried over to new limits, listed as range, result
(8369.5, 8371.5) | 184.7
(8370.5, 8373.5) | 180.9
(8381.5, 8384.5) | 155.2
